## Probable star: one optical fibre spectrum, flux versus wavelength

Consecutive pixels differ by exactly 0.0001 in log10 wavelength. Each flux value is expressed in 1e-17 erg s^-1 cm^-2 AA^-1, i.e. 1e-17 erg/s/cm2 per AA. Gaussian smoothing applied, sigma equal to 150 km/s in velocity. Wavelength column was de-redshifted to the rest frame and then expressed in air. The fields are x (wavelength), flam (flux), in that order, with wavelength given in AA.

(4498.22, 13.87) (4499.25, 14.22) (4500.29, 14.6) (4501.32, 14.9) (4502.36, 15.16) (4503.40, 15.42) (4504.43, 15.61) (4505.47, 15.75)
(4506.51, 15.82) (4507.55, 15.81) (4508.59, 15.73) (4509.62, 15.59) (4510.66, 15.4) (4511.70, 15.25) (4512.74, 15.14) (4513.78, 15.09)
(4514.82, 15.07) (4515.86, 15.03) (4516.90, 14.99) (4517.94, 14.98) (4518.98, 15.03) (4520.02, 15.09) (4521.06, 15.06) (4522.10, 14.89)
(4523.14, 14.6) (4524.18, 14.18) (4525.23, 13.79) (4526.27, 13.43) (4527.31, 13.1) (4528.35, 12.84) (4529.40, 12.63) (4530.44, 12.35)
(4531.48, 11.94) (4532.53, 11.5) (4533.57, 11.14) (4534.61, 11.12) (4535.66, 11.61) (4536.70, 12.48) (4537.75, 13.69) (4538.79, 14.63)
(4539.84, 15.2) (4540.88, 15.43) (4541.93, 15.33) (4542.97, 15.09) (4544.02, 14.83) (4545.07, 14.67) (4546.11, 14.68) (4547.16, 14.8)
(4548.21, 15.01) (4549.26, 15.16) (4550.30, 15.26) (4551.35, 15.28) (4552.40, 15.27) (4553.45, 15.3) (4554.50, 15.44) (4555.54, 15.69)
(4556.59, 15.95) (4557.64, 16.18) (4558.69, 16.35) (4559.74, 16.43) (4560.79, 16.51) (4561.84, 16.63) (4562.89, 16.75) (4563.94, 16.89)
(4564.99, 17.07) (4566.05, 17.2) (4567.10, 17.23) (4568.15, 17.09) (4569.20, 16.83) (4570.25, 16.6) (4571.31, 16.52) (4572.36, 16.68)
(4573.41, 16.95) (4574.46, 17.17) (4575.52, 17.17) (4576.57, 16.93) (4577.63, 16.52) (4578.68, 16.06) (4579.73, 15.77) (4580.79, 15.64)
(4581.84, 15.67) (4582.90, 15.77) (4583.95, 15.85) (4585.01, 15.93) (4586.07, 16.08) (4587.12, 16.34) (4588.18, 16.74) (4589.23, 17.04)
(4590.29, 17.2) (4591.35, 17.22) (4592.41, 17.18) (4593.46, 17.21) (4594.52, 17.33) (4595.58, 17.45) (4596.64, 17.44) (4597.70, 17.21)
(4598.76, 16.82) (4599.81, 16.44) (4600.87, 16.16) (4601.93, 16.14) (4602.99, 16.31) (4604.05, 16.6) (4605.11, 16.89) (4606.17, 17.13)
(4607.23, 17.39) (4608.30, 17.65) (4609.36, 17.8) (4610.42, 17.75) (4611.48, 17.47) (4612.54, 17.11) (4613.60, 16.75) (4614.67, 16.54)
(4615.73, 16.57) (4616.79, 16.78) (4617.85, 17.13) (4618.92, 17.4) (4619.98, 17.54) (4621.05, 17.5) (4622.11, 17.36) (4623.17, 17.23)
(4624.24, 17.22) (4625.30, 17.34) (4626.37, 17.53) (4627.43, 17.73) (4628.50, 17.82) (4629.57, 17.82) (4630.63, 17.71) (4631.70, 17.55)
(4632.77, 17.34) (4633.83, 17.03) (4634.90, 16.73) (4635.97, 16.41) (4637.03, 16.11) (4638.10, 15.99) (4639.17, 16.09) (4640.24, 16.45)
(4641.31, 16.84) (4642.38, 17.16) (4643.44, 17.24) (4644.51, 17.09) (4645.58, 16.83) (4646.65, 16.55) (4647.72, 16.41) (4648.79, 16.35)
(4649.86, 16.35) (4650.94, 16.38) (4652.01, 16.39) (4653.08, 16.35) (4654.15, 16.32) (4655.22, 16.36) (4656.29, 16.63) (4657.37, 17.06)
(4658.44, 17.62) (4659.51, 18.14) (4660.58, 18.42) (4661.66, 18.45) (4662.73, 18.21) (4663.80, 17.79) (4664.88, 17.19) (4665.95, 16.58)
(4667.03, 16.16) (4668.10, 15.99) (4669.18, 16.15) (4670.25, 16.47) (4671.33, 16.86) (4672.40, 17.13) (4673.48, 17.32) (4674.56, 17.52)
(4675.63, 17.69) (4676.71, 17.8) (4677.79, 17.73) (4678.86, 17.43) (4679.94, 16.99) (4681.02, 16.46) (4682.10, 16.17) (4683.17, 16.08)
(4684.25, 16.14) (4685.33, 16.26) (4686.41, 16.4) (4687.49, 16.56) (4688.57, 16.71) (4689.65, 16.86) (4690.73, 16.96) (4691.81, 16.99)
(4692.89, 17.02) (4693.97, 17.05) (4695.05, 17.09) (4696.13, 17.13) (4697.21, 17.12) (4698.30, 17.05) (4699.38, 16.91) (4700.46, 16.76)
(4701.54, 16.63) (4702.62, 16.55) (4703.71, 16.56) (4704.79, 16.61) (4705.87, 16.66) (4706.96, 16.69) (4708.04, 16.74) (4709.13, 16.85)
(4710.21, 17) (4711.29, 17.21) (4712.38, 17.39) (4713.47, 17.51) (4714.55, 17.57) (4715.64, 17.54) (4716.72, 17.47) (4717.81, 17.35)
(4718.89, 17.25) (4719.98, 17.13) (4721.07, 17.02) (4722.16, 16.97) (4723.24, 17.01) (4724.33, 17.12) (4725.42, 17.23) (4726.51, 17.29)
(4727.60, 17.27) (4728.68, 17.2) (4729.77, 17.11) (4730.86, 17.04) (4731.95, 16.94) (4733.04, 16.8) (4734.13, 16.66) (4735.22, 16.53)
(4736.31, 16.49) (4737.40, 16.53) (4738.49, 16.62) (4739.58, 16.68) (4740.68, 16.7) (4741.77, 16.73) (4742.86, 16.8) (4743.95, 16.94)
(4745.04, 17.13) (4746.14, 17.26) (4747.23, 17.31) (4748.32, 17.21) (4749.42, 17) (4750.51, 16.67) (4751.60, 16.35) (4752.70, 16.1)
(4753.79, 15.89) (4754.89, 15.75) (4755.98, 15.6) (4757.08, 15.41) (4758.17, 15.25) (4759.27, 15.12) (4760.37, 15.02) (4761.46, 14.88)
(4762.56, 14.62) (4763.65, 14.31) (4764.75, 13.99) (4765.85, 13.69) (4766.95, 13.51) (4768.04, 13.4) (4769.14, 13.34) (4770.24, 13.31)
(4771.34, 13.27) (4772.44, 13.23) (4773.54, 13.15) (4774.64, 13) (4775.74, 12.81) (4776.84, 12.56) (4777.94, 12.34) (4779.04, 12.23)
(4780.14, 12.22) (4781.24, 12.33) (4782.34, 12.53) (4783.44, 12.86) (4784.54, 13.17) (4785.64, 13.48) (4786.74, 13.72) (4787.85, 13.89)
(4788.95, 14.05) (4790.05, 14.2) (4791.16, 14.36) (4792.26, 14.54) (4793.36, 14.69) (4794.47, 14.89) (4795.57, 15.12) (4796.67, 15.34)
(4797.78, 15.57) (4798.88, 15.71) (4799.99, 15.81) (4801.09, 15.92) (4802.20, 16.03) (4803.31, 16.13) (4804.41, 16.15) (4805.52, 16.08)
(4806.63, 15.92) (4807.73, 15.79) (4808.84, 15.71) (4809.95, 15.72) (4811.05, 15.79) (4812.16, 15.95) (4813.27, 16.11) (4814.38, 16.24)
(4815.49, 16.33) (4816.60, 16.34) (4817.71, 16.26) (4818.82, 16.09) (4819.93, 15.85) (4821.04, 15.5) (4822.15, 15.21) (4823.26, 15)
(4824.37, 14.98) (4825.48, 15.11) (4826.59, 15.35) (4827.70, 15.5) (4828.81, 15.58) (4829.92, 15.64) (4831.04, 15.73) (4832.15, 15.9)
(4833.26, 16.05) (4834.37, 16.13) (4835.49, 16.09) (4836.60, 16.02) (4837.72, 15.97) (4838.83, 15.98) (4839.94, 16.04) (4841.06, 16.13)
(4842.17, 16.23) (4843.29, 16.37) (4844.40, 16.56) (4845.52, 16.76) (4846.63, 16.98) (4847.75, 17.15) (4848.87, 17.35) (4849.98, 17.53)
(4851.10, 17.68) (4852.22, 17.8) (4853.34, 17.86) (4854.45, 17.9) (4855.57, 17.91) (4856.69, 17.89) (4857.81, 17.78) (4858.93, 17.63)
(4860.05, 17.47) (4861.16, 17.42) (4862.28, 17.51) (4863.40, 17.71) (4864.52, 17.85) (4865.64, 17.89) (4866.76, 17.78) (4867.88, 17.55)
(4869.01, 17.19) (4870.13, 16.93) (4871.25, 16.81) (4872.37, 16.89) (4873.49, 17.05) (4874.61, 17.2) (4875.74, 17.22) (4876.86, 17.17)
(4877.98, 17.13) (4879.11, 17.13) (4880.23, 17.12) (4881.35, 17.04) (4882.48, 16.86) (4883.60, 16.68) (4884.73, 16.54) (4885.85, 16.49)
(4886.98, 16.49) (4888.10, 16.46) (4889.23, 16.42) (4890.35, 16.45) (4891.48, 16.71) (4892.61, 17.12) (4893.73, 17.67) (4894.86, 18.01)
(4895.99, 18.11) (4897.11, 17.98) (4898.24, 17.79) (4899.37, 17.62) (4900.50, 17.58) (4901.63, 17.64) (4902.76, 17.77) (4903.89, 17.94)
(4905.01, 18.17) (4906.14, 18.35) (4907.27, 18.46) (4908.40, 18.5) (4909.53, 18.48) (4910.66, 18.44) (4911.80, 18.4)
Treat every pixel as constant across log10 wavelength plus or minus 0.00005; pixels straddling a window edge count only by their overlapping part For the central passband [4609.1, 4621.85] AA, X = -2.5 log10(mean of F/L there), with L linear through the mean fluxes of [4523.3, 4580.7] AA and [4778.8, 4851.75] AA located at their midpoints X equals -0.13 mag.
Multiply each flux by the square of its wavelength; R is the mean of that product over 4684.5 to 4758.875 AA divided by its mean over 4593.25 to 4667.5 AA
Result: 1.03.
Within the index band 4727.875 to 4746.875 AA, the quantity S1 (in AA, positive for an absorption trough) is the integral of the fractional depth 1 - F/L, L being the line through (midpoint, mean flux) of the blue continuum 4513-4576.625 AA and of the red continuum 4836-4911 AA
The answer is -0.6 AA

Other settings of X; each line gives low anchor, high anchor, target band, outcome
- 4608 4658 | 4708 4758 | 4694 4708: 0.01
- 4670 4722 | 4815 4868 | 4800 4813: 0.05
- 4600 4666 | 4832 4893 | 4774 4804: 0.21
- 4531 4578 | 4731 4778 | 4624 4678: -0.11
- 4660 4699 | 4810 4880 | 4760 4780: 0.24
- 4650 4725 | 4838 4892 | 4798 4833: 0.08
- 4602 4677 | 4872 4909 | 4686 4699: 0.01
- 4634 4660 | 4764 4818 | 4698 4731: -0.10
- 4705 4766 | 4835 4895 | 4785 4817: 0.10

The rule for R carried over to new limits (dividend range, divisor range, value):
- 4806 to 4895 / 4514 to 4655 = 1.16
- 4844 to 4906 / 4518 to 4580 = 1.32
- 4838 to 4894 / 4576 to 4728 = 1.11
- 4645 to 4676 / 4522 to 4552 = 1.30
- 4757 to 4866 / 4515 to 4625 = 1.08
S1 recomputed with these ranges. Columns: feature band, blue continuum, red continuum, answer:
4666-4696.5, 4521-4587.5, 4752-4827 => -3.9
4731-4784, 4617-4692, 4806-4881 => 5.5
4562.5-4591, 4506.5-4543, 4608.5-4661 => -2.0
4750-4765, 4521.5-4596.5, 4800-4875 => 0.8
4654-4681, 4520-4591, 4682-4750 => -1.3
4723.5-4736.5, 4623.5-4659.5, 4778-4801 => -1.5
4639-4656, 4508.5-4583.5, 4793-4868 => -1.1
